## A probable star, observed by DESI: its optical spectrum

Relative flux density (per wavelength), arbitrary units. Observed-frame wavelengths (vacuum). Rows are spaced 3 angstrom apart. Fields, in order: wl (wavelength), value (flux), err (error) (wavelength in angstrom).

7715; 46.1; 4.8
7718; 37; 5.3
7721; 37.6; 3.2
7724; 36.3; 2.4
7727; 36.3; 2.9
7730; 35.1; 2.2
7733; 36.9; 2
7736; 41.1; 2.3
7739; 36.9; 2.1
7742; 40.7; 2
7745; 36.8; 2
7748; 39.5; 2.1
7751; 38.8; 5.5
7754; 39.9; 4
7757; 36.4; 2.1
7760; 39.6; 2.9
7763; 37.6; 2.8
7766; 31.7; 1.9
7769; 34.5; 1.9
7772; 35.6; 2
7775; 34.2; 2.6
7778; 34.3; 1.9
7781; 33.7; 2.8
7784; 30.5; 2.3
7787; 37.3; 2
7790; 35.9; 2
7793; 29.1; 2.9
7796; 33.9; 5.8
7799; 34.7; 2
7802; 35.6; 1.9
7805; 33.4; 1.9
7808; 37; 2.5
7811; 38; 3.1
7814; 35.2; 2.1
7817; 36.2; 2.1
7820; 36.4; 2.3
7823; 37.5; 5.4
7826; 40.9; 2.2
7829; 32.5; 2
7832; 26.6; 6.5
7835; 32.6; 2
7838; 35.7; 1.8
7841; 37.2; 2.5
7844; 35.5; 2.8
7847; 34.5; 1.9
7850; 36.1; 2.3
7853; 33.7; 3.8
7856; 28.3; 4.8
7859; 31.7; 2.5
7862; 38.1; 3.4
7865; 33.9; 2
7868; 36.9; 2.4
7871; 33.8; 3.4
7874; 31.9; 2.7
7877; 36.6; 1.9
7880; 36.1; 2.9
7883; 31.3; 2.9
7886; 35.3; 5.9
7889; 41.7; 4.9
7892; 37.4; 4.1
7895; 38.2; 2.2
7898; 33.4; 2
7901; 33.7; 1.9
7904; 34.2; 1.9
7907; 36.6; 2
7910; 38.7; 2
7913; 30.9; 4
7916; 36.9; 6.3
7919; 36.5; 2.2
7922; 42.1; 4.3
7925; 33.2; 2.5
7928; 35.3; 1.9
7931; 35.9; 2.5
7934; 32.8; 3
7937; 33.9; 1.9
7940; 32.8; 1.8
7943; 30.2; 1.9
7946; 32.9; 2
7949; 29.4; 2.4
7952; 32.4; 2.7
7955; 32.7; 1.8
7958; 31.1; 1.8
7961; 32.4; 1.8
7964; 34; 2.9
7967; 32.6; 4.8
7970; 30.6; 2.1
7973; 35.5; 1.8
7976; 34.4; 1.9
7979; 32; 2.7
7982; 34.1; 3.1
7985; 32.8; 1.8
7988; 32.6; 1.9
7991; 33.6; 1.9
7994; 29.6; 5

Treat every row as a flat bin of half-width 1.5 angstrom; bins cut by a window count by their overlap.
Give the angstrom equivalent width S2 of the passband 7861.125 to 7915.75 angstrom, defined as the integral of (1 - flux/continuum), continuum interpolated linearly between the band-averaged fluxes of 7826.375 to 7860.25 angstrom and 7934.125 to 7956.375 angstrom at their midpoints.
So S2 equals -4.4 angstrom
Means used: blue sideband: 33.4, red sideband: 32.1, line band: 35.5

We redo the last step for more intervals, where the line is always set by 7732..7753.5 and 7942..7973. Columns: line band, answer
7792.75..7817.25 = 1.2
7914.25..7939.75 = -2.0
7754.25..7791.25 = 2.5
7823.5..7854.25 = 1.0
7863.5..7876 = 0.2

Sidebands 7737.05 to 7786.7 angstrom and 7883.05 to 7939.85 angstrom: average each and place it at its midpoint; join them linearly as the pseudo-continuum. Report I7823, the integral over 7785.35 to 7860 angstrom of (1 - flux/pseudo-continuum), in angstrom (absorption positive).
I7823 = 3.1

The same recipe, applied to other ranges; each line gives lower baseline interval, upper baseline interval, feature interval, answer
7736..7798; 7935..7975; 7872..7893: -1.2 angstrom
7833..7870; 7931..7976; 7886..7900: -1.5 angstrom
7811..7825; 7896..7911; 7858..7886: 1.0 angstrom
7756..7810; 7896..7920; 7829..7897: 0.7 angstrom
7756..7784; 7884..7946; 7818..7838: 0.3 angstrom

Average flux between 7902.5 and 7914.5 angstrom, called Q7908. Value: 35.1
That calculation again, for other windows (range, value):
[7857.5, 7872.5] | 34.9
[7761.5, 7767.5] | 34.6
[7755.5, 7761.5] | 38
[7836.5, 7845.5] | 36.1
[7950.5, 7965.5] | 32.5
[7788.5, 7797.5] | 33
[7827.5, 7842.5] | 32.9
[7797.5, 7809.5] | 35.2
